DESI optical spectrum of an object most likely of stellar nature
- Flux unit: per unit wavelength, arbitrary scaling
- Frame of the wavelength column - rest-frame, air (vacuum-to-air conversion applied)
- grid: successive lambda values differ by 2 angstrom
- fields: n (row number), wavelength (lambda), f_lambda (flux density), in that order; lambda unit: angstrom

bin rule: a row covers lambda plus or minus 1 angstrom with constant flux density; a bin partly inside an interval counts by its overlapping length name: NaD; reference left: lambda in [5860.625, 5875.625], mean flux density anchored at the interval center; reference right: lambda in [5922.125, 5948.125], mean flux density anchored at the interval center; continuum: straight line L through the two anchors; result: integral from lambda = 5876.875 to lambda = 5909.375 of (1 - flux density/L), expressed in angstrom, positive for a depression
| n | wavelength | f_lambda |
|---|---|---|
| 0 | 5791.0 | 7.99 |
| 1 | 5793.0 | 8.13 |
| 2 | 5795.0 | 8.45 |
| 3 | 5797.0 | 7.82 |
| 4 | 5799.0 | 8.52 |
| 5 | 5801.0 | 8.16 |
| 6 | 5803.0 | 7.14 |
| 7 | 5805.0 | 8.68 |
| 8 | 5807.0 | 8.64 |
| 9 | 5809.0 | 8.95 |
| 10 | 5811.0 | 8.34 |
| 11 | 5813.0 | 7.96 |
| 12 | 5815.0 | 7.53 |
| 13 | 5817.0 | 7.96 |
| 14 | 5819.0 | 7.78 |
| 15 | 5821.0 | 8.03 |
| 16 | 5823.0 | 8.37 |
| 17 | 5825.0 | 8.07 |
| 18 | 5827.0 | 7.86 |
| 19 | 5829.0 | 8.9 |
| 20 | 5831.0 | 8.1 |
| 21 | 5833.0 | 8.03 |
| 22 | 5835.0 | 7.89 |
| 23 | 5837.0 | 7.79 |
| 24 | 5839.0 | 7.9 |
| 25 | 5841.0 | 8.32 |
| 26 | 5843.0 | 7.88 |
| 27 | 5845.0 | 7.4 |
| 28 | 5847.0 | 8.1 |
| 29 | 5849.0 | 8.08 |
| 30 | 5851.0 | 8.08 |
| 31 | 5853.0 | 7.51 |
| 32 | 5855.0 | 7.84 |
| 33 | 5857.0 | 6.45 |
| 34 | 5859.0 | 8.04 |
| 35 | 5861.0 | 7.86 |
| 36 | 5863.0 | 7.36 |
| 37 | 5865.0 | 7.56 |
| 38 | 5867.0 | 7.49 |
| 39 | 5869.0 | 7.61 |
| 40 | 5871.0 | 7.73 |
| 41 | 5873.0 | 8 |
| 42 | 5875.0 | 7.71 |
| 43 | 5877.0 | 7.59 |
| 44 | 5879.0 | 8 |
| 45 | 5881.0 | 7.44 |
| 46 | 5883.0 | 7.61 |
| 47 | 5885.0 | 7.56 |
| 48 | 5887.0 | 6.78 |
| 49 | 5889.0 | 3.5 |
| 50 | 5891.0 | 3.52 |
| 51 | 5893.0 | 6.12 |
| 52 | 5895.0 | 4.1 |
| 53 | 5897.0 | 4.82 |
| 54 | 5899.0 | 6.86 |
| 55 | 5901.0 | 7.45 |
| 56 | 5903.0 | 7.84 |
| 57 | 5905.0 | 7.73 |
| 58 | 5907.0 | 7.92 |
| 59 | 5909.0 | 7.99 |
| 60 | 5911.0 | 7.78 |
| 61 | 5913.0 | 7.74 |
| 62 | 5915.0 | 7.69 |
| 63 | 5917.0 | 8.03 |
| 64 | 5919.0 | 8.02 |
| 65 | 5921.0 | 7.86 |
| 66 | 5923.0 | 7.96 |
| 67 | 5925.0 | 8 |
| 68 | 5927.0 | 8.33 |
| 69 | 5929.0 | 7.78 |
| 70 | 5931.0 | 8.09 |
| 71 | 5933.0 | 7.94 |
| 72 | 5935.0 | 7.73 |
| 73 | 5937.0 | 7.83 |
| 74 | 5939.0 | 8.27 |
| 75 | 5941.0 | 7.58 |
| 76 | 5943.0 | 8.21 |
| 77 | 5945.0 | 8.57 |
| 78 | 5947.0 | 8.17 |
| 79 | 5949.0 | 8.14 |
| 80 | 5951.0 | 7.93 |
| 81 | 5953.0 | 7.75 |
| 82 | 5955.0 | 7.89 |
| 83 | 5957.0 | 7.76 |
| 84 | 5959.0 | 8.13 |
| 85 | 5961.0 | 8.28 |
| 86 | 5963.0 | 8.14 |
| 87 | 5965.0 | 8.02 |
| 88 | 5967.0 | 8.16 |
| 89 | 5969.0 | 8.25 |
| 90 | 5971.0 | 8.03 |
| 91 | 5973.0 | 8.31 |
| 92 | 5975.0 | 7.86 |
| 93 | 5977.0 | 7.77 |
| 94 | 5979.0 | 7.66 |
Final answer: 5.1 angstrom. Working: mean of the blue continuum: 7.66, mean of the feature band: 6.59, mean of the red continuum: 8.04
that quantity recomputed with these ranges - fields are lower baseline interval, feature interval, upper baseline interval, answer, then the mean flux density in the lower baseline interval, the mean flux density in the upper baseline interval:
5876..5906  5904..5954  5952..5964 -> -4.40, 6.46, 7.99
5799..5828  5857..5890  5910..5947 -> 2.90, 8.12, 7.97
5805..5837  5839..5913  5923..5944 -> 7.75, 8.17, 7.98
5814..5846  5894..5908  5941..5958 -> 2.33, 7.99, 8.02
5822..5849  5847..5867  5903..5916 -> 0.81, 8.05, 7.81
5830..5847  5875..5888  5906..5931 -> 0.68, 7.92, 7.93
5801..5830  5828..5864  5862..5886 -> 0.12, 8.16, 7.64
